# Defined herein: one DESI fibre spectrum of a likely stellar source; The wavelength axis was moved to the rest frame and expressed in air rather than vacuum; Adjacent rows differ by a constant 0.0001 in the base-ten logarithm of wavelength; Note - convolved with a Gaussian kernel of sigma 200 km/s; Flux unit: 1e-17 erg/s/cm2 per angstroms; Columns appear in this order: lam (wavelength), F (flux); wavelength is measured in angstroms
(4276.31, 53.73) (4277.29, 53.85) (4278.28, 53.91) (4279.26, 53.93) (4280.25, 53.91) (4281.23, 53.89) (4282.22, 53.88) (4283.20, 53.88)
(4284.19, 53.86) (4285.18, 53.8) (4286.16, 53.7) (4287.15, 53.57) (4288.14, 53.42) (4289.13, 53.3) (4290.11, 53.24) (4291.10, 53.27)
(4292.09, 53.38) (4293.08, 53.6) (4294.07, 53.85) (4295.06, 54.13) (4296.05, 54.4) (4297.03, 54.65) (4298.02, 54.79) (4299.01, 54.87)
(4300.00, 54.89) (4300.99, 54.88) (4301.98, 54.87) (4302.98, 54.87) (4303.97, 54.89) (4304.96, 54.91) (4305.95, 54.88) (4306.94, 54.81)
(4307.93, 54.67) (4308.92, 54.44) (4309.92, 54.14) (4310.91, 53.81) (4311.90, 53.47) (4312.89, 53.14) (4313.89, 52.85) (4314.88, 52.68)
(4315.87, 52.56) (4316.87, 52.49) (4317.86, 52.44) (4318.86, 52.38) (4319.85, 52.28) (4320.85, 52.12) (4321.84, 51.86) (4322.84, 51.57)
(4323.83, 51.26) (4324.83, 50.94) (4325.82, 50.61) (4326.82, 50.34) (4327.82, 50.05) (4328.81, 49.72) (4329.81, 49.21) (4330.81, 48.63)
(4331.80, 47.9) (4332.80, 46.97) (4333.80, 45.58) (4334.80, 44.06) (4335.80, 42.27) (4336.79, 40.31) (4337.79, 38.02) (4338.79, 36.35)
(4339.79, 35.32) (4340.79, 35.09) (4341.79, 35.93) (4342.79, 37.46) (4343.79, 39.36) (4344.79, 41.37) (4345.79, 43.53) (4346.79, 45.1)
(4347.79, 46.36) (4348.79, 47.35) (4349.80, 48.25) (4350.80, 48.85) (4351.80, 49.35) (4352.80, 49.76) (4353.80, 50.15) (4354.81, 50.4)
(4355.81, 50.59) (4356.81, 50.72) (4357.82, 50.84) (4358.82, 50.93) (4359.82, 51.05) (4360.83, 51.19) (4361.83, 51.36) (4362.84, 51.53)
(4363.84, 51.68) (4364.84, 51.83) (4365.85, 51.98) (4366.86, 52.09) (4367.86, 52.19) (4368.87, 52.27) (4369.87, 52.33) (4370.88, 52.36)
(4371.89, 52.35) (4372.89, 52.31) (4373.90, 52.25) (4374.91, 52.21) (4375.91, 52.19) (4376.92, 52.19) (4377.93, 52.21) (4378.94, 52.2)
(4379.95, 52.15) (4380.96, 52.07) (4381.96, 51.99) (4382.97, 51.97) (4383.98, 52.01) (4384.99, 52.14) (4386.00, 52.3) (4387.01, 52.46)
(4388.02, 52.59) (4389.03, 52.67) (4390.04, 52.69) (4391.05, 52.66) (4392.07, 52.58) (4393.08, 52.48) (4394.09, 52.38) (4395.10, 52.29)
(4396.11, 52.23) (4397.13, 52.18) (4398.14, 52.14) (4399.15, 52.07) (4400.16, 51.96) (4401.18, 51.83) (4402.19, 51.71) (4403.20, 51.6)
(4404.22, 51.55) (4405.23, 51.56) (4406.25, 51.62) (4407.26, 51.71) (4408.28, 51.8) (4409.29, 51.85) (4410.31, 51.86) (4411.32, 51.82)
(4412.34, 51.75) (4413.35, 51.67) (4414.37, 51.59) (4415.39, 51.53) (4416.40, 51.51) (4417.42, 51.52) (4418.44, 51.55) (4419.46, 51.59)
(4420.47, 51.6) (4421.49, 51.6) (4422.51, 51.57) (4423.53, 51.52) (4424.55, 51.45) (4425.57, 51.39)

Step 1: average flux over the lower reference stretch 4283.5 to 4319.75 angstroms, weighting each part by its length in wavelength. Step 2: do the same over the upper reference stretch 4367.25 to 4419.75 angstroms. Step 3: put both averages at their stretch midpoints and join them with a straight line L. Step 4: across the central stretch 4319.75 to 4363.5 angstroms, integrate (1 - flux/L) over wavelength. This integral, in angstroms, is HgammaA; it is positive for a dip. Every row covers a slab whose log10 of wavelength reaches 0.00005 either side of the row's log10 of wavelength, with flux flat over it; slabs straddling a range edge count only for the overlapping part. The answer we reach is 5.1 angstroms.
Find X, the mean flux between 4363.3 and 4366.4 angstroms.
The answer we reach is 51.8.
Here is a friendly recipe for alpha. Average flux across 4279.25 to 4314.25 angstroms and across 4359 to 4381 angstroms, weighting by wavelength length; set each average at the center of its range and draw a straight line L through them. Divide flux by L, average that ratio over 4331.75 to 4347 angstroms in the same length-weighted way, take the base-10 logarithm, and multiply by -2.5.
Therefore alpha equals 0.29 mag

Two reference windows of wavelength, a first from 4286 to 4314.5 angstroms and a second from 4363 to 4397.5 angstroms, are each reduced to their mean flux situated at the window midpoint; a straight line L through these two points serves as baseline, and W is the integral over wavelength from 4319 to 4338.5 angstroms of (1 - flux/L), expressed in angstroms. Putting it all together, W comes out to 2.0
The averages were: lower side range 54.1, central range 48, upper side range 52.2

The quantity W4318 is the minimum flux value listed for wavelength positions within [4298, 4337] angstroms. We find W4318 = 40.31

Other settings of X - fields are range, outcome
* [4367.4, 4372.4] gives 52.3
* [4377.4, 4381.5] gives 52.2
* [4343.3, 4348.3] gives 43.2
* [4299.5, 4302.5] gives 54.7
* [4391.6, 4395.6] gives 52.5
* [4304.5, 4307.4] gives 54.9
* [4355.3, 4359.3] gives 50.8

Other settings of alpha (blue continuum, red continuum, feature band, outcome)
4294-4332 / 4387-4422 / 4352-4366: 0.03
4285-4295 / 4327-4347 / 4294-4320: -0.09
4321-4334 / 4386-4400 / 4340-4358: 0.12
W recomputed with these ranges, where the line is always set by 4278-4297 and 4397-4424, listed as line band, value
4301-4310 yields -0.2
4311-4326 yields 0.3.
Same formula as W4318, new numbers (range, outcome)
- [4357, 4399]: 50.84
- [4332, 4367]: 35.09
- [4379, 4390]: 51.97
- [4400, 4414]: 51.55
